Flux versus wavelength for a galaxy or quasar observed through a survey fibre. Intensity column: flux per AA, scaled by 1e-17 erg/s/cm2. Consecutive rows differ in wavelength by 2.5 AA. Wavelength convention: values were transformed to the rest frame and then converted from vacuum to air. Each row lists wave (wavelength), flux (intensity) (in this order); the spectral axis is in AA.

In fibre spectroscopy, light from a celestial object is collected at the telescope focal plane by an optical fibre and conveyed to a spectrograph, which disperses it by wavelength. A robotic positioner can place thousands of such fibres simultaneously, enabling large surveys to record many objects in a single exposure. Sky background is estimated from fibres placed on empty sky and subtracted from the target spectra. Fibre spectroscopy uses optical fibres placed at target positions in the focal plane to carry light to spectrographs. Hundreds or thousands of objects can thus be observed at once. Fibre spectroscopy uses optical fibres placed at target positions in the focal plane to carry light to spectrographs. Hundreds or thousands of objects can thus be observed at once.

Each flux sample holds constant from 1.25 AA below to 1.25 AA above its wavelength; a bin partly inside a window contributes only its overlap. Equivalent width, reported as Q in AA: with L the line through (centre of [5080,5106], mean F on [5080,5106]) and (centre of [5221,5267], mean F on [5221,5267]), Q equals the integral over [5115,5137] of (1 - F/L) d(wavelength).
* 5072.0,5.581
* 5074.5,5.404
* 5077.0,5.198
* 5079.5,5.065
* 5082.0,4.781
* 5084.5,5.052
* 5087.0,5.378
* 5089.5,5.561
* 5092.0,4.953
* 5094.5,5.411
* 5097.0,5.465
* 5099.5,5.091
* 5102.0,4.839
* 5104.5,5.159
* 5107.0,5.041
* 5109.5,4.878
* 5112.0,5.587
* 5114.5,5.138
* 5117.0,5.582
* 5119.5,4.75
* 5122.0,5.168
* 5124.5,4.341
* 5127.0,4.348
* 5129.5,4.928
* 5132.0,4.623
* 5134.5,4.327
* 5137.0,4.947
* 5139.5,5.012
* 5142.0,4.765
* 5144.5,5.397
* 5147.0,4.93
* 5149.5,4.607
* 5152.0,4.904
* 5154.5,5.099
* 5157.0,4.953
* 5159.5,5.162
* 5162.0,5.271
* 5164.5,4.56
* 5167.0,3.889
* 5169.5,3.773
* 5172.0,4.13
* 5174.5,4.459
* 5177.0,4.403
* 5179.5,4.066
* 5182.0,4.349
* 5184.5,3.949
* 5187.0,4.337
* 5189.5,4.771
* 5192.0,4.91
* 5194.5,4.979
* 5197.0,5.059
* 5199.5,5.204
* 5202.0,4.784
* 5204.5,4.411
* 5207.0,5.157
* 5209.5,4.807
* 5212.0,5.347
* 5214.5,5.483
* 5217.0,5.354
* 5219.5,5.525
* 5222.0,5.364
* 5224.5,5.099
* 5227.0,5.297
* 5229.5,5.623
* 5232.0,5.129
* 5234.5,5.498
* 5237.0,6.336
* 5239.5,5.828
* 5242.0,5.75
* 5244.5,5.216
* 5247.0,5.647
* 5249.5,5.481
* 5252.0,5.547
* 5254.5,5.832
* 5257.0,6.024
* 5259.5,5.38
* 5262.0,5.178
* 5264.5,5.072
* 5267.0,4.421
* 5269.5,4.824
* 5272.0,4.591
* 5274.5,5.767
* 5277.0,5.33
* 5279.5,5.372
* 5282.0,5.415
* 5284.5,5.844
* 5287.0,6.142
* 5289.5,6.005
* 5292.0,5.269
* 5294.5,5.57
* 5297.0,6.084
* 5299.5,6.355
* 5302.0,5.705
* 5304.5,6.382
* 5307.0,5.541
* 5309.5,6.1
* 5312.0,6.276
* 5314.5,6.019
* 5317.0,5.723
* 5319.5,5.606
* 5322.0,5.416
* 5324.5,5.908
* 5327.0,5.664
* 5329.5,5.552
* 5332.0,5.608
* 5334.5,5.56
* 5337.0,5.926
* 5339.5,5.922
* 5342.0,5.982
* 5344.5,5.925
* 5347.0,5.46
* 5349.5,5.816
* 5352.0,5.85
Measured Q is 1.9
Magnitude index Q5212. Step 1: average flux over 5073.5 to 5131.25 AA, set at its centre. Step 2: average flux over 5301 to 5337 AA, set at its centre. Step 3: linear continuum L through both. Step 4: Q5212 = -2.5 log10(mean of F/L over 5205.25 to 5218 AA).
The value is 0.051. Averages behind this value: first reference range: 5.09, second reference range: 5.8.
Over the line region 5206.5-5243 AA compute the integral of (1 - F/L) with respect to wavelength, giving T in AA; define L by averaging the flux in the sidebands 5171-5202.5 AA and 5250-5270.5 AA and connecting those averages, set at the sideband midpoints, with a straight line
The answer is -3.7 AA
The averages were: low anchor 4.57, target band 5.44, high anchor 5.3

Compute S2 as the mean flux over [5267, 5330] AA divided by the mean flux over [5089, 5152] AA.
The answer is 1.14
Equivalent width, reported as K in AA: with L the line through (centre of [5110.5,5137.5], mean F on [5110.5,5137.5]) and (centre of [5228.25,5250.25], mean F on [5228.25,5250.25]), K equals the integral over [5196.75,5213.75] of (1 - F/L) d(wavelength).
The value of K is 1.3 AA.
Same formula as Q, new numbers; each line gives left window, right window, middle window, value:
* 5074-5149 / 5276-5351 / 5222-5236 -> 0.30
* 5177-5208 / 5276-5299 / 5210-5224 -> -1.27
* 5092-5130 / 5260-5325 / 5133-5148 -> 0.72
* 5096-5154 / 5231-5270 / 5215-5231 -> -0.09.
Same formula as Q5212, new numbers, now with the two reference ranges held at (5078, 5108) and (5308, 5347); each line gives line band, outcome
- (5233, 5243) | -0.05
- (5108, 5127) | 0.04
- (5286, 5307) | -0.04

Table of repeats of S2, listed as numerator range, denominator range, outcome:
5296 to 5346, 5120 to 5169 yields 1.22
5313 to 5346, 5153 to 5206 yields 1.25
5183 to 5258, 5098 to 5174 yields 1.09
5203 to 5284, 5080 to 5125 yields 1.04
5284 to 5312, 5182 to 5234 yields 1.18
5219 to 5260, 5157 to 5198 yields 1.23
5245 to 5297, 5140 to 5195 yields 1.18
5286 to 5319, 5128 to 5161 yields 1.21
